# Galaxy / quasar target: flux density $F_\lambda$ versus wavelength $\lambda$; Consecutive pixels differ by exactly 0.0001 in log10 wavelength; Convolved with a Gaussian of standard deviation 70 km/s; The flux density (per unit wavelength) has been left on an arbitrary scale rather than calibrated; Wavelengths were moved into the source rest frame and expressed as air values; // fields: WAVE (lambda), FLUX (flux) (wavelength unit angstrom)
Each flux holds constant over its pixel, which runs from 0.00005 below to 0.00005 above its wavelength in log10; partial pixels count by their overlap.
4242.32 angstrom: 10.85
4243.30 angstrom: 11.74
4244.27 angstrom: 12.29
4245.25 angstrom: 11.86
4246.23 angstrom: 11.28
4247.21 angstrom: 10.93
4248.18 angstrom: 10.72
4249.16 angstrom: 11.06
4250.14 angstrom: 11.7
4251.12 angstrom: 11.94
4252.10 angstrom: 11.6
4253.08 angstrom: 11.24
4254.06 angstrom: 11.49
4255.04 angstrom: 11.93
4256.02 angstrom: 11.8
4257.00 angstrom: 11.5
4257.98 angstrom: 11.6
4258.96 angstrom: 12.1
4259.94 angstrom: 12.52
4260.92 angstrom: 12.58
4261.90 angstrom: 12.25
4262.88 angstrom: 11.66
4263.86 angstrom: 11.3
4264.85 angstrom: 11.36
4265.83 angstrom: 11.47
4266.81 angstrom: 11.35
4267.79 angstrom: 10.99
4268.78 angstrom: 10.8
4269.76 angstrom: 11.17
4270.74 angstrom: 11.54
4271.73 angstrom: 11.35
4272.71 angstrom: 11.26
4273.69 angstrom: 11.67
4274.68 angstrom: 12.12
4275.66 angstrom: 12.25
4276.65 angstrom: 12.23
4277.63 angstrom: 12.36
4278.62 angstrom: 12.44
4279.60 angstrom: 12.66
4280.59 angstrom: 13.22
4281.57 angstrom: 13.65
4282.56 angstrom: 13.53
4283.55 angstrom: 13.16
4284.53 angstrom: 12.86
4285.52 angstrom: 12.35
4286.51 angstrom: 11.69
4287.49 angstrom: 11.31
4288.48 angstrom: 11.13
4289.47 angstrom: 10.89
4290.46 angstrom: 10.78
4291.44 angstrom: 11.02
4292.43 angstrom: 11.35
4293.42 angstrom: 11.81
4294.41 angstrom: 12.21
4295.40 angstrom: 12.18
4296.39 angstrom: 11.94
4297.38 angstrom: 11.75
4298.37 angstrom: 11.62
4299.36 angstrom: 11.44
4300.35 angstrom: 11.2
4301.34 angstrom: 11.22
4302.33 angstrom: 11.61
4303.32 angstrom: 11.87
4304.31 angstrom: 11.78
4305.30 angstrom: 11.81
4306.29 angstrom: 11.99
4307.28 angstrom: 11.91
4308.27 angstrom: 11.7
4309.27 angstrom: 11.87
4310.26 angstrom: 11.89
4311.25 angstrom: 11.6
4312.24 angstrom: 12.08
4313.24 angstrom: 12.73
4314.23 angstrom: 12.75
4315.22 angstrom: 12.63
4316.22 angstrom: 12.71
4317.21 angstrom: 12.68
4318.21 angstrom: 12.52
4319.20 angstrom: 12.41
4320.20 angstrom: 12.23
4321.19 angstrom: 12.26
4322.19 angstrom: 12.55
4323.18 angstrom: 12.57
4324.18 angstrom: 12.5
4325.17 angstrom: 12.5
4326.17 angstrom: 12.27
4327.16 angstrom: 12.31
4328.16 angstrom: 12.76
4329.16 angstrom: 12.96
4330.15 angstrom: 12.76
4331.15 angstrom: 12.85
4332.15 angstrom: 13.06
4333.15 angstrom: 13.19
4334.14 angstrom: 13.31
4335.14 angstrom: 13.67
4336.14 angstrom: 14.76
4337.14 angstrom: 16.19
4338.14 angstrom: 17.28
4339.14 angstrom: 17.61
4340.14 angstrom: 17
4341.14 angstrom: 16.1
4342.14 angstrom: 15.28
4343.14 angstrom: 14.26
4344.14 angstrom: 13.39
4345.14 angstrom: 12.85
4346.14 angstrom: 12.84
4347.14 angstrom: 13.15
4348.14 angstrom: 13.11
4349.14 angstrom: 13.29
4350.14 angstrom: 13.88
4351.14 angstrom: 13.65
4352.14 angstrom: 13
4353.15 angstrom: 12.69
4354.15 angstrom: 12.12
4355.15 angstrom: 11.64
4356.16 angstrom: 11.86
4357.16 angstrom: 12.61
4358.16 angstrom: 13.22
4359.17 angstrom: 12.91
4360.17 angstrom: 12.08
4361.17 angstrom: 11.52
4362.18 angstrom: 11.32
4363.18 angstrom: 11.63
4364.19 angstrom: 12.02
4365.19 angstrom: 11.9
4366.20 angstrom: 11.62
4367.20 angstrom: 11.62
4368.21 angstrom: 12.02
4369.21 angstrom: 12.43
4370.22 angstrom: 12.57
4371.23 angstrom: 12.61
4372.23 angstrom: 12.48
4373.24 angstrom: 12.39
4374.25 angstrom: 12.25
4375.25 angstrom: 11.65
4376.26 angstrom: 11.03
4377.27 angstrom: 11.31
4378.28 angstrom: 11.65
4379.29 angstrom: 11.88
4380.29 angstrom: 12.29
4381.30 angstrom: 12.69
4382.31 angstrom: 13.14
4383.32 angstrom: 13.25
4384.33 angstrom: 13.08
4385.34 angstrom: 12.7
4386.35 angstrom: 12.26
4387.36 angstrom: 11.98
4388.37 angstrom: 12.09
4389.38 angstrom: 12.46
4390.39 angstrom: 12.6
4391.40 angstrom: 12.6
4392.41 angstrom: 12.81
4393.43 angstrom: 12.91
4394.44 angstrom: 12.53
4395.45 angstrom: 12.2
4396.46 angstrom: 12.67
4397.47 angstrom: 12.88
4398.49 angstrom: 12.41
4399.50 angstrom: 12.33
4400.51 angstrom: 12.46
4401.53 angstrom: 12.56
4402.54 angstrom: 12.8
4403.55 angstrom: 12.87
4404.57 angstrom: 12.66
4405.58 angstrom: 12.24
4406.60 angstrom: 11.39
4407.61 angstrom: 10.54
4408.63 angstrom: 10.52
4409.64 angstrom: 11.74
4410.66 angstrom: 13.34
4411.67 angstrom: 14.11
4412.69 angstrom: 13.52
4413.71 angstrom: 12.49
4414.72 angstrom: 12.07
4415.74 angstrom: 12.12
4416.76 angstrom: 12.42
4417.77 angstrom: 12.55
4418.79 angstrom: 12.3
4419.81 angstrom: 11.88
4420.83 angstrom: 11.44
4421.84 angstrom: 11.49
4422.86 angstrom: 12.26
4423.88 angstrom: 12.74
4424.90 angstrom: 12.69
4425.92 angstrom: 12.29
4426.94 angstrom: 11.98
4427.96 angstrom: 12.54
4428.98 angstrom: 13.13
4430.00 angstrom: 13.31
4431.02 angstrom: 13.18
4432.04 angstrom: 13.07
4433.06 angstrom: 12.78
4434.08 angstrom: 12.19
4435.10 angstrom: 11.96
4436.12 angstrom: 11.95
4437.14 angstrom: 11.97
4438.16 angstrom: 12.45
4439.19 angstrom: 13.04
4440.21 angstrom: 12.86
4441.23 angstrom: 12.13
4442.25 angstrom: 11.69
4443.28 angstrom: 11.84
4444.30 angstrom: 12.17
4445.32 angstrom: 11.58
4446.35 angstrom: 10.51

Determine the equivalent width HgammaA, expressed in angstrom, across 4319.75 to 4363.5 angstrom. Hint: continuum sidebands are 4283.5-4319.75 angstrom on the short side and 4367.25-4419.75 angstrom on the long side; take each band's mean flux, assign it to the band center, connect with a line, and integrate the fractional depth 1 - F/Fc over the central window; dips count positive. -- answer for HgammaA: -4.4 angstrom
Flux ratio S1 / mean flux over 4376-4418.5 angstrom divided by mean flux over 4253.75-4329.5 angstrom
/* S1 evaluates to 1.0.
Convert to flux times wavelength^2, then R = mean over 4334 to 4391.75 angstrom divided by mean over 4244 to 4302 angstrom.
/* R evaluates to 1.15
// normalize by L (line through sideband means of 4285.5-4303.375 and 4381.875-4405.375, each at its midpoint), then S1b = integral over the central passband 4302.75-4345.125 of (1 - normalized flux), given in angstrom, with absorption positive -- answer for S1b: -4.65 angstrom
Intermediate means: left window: 11.5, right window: 12.6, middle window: 13.2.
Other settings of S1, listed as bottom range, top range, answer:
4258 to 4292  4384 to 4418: 1.04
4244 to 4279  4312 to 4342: 1.16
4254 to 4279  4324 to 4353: 1.18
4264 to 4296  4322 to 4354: 1.16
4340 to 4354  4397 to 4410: 0.88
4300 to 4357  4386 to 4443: 0.95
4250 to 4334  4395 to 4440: 1.03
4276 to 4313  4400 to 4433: 1.04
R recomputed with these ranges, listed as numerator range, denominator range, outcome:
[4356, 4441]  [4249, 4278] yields 1.12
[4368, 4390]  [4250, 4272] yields 1.12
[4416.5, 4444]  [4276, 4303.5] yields 1.10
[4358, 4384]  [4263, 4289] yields 1.06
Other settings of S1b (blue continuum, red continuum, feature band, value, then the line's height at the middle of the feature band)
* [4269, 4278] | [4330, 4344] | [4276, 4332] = 4.29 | 13.2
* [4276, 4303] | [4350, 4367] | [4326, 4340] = -2.15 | 12.2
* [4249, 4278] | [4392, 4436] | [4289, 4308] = 0.40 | 11.8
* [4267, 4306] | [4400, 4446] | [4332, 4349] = -3.52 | 12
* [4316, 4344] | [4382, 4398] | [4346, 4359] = 0.42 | 13.3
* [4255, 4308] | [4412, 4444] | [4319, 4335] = -0.89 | 12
